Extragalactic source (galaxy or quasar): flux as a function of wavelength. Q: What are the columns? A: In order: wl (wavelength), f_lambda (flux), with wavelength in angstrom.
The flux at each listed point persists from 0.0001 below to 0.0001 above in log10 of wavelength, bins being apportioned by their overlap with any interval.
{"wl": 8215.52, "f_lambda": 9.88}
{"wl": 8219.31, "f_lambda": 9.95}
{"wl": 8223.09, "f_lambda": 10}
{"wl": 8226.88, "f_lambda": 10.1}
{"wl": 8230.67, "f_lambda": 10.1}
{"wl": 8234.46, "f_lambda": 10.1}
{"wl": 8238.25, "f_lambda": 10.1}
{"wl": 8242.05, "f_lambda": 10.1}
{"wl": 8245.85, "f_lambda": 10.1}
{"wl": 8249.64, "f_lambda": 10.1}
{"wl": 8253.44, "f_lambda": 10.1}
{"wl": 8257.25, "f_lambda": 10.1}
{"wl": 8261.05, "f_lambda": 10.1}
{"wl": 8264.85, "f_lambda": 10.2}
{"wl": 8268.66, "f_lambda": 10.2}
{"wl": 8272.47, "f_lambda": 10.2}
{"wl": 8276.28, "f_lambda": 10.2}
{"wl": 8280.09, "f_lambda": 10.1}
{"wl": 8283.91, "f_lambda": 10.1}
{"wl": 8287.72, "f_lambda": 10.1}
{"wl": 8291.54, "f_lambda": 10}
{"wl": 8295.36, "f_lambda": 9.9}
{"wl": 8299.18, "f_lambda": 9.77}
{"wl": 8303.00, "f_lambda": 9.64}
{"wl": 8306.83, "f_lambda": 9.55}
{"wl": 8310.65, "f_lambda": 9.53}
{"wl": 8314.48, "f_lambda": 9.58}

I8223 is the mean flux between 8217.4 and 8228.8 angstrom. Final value 10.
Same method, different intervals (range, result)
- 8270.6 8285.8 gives 10.1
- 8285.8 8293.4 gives 10.1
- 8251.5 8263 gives 10.1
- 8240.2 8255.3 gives 10.1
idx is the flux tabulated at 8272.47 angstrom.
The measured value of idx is 10.2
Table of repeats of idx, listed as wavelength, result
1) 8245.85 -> 10.1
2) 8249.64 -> 10.1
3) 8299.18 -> 9.77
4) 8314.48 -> 9.58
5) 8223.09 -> 10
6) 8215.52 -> 9.88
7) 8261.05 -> 10.1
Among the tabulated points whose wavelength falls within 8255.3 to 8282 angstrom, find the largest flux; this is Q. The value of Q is 10.2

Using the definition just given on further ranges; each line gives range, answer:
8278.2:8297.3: 10.1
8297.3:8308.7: 9.77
